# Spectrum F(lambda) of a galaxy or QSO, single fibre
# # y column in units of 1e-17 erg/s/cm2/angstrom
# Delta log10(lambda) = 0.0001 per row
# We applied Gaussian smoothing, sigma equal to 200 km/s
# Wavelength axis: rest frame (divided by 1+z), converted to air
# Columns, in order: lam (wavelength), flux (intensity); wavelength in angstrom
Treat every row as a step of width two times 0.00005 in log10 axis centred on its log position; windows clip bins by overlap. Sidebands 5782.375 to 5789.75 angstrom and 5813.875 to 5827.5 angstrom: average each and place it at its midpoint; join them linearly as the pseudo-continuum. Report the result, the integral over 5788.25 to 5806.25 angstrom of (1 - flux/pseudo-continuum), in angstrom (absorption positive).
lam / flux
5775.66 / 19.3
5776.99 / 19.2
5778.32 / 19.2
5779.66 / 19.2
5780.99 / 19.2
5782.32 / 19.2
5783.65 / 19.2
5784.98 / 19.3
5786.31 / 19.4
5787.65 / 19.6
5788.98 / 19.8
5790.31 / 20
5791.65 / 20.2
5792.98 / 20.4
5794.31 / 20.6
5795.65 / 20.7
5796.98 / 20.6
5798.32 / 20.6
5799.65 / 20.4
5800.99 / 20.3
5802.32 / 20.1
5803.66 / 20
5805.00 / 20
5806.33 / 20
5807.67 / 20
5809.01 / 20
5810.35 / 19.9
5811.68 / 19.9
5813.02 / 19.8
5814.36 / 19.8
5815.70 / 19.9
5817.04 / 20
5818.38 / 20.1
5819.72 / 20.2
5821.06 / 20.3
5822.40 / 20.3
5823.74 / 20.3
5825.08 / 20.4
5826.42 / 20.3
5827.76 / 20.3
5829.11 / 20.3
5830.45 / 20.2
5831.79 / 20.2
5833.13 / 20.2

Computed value -0.5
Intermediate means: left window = 19.5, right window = 20.2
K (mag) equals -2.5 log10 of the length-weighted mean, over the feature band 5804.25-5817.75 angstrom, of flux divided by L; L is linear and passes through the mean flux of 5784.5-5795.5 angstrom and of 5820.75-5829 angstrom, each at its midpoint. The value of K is 0.013 mag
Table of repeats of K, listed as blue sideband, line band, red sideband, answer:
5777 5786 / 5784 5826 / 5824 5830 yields -0.02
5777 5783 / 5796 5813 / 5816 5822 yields -0.02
